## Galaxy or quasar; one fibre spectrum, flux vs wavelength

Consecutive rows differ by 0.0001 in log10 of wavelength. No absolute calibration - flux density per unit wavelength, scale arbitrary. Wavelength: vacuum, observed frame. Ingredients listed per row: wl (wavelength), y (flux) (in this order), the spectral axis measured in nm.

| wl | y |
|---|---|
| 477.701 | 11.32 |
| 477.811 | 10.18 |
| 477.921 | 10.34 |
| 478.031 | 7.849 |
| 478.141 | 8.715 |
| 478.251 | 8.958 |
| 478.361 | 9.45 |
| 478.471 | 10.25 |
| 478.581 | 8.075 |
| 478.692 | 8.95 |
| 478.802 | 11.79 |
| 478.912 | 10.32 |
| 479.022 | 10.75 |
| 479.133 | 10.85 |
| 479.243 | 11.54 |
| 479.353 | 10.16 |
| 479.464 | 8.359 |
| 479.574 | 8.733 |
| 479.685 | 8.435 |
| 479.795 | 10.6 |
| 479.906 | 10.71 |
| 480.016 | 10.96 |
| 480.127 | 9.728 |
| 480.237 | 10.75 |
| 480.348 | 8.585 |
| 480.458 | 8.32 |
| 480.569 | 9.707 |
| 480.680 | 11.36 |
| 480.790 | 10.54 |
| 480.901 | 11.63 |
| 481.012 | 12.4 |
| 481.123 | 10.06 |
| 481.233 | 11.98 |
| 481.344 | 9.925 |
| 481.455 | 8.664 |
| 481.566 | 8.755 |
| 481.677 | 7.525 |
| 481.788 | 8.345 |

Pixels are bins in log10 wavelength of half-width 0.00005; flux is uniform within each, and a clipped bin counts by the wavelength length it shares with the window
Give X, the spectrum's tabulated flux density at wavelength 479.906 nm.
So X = 10.71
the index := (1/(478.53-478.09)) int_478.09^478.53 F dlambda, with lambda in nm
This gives 9.35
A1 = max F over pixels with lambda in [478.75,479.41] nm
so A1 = 11.79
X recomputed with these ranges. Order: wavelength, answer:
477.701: 11.32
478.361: 9.45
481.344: 9.925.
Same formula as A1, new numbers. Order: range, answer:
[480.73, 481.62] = 12.4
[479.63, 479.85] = 10.6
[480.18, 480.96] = 11.63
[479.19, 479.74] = 11.54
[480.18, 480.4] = 10.75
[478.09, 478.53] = 10.25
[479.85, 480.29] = 10.96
